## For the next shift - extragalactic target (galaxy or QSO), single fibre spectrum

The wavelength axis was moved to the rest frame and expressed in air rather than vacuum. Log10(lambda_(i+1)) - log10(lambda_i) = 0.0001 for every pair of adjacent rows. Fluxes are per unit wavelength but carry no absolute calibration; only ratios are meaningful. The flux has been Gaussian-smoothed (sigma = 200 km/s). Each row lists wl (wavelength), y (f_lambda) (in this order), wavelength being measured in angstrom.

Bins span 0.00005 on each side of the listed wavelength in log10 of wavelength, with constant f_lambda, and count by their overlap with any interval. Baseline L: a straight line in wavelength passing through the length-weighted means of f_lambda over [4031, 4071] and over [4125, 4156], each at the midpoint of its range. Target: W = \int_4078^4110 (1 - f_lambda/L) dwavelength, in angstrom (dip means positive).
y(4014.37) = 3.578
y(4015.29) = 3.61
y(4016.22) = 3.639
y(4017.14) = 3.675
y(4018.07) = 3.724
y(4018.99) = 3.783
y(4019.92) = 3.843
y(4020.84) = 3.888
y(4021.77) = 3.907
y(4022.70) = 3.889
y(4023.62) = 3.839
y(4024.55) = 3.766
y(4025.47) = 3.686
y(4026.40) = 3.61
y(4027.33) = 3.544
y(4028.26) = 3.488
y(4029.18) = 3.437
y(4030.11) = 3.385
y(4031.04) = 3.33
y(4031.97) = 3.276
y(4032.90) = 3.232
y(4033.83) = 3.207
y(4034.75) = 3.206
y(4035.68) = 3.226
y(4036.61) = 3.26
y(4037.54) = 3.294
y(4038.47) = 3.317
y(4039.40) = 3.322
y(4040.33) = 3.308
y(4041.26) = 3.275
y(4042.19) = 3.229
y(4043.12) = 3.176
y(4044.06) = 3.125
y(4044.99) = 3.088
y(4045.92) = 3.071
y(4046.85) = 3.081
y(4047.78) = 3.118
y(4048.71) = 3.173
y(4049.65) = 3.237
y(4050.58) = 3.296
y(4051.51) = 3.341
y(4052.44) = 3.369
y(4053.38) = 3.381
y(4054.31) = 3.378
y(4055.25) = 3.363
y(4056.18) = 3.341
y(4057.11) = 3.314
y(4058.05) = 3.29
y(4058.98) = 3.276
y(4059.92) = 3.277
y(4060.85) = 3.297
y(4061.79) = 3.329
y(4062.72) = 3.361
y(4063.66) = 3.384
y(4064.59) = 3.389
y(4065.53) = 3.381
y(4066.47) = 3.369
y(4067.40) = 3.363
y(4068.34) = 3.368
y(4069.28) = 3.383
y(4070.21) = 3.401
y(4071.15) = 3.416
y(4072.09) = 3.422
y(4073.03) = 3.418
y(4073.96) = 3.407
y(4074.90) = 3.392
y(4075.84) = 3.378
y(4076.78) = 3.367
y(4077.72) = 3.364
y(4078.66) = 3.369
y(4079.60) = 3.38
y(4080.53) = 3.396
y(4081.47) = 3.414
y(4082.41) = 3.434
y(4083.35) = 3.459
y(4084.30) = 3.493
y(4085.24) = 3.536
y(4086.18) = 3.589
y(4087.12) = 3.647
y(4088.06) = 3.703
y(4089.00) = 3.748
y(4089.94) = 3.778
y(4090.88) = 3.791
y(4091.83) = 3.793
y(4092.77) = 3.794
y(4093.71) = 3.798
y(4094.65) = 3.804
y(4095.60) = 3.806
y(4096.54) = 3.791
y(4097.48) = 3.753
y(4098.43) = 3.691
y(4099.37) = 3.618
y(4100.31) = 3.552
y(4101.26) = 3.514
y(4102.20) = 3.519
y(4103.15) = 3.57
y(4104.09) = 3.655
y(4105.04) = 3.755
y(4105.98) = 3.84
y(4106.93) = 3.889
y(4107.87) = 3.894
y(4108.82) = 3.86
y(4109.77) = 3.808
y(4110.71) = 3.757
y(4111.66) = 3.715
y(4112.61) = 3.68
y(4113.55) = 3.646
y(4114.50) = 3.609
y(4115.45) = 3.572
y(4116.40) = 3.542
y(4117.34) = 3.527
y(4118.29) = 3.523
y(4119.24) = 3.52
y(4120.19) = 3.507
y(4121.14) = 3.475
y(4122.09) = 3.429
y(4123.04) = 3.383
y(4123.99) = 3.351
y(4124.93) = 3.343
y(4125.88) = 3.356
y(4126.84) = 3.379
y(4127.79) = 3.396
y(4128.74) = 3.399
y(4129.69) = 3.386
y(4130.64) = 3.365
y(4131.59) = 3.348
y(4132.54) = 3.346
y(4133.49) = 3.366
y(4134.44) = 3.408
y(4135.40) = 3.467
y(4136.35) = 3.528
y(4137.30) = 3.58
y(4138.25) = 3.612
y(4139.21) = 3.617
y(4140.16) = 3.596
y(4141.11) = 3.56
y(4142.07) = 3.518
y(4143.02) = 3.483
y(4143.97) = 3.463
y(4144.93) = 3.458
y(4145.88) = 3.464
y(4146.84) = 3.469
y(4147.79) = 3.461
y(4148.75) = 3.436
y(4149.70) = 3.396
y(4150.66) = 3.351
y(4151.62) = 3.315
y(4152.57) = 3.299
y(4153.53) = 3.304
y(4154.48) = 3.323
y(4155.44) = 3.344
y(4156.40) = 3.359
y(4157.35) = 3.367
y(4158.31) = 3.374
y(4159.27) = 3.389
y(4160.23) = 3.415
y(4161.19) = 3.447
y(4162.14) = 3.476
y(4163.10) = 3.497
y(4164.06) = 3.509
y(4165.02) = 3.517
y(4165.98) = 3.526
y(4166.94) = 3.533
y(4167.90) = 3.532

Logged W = -2.9 angstrom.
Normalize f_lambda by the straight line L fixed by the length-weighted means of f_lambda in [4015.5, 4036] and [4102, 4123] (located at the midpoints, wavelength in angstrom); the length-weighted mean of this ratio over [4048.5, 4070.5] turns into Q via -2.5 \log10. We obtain 0.08 mag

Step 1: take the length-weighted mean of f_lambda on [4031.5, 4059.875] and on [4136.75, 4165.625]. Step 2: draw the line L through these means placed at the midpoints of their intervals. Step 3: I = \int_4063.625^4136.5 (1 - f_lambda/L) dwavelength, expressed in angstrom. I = -4.1 angstrom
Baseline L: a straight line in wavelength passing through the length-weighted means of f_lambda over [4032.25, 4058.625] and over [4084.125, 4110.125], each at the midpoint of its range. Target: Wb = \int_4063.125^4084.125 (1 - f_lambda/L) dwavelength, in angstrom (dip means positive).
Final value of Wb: 0.7 angstrom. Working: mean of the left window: 3.25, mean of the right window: 3.72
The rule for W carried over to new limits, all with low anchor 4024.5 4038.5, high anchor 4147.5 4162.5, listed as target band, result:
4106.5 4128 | -1.2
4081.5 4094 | -1.0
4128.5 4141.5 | -0.4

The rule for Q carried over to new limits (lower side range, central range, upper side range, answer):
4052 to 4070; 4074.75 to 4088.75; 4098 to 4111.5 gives 0.02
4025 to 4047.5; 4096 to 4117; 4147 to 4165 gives -0.10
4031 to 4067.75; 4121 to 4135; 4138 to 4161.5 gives 0.01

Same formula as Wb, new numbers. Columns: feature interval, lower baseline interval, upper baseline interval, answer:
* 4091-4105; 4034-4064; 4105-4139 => -1.0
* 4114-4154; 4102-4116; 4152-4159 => 0.7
